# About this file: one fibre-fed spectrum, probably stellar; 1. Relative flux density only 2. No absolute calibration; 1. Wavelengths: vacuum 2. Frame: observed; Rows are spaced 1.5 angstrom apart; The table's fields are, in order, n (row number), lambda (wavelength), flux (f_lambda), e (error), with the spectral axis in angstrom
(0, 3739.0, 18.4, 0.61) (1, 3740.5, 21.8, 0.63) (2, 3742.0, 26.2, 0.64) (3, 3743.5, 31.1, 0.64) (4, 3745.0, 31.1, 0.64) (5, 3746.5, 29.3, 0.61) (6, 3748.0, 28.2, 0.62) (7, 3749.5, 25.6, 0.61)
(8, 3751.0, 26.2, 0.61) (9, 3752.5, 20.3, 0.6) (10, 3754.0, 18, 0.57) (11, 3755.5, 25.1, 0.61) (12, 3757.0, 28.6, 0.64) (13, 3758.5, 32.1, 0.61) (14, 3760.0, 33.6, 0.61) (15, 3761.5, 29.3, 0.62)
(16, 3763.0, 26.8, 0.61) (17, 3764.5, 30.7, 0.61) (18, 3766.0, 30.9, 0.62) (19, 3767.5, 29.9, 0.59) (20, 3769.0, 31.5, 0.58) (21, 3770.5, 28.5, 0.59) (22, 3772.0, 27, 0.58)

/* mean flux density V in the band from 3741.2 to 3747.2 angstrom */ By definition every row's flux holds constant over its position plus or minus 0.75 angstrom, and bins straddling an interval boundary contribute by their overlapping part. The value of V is 29.4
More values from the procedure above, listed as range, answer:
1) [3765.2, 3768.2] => 30.4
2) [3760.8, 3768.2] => 29.5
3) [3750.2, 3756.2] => 22.4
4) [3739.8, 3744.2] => 26.4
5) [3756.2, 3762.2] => 30.9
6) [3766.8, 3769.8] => 30.7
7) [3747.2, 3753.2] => 25.2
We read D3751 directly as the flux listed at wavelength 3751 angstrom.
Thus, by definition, 26.2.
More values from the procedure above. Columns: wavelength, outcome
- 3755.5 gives 25.1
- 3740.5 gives 21.8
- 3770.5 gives 28.5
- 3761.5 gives 29.3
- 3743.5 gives 31.1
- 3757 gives 28.6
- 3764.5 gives 30.7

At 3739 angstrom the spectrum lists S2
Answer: 18.4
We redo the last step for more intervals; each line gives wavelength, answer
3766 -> 30.9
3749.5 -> 25.6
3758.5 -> 32.1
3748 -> 28.2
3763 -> 26.8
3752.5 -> 20.3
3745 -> 31.1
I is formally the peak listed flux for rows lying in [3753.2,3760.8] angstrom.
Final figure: 33.6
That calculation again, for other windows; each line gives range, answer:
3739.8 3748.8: 31.1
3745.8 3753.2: 29.3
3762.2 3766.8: 30.9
